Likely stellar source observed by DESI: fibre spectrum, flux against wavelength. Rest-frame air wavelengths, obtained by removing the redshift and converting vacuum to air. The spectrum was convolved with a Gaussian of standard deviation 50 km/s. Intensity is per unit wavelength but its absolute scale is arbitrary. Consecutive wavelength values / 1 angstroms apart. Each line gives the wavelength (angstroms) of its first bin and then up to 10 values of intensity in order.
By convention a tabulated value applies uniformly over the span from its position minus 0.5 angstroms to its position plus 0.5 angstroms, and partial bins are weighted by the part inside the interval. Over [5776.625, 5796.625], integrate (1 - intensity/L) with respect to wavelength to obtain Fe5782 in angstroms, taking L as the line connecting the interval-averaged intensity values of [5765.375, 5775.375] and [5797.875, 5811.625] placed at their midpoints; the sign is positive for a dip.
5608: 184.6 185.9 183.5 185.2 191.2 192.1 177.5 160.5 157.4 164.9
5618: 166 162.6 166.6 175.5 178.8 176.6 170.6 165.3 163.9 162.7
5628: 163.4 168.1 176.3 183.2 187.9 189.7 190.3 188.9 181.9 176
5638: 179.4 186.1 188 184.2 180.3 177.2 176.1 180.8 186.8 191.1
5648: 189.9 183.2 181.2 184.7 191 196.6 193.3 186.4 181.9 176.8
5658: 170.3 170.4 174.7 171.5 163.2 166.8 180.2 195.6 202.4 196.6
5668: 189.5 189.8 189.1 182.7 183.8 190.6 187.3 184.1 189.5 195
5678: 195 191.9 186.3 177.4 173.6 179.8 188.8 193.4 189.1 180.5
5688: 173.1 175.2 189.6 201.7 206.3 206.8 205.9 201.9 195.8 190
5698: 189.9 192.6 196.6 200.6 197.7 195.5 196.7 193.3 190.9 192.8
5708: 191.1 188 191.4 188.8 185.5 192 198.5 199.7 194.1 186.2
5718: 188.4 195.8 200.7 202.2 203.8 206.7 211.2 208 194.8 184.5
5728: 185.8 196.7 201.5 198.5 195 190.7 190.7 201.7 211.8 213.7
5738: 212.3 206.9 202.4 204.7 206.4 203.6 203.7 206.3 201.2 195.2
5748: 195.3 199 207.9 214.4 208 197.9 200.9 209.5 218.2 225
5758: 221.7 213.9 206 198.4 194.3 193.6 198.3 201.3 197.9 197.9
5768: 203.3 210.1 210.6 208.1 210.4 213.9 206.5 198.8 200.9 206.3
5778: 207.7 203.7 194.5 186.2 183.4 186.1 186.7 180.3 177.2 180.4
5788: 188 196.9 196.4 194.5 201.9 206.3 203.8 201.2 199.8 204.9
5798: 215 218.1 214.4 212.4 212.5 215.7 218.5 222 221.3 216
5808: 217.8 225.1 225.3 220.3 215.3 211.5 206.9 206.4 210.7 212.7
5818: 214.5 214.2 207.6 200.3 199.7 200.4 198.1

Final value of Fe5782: 1.7 angstroms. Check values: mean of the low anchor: 206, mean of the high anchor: 218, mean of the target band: 194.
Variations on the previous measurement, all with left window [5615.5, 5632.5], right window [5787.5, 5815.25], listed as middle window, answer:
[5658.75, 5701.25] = -1.2 angstroms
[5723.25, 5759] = -1.3 angstroms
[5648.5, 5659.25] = -0.4 angstroms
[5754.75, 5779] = -0.5 angstroms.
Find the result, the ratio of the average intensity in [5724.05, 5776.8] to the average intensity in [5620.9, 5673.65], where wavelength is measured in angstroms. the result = 1.12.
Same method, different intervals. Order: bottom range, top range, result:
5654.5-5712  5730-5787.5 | 1.07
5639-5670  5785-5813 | 1.13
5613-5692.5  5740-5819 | 1.13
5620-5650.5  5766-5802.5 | 1.12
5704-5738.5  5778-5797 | 0.98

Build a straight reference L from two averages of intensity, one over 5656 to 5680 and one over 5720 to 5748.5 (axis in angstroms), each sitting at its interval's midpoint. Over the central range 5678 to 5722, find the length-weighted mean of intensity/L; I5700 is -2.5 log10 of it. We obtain 0.001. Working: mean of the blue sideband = 184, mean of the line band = 192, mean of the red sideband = 201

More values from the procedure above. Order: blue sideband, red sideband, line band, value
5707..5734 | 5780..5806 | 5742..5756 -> -0.04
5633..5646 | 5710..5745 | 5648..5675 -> 0.02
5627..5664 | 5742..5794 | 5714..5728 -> -0.02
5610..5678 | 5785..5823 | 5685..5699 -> -0.02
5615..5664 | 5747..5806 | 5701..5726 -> -0.03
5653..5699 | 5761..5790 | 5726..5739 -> -0.03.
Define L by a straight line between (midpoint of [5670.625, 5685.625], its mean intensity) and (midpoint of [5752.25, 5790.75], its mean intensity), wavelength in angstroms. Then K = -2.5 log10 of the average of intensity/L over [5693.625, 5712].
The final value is -0.02 mag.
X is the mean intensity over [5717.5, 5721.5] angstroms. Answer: 197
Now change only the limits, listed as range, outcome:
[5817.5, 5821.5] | 209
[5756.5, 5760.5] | 217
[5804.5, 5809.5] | 220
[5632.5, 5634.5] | 190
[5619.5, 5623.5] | 174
